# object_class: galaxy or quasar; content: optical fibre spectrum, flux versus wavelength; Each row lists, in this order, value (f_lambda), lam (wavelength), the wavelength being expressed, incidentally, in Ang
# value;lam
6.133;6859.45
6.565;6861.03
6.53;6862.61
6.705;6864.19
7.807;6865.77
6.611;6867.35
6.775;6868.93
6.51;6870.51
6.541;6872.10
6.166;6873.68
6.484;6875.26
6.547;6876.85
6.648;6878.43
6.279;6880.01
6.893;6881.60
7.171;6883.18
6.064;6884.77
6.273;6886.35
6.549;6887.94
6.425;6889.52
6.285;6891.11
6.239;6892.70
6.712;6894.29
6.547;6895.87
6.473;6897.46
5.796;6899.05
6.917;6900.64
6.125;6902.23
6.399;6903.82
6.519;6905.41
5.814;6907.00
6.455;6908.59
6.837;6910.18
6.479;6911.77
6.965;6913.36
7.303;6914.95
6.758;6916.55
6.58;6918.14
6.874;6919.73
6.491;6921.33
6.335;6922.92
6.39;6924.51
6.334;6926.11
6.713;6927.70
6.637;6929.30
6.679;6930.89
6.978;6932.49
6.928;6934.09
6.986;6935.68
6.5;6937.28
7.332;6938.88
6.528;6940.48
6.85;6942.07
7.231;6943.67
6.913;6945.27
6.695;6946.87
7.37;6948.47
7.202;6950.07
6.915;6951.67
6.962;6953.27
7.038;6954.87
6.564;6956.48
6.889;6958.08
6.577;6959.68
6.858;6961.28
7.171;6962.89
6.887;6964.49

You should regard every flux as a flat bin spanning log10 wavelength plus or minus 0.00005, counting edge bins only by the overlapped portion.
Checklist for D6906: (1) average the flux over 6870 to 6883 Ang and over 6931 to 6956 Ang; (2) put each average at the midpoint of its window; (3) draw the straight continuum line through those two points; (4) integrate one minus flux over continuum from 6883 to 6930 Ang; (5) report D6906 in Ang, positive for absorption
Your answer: 1.5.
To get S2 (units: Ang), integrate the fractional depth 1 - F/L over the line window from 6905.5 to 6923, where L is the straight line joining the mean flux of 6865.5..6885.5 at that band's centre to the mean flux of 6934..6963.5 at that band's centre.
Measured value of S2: 0.4 Ang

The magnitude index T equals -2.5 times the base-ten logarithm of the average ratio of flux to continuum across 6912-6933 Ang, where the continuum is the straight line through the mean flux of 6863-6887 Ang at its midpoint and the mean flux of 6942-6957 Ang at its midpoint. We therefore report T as 0.027 mag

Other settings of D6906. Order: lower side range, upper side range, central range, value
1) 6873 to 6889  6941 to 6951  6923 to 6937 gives 0.5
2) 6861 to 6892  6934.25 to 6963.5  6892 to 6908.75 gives 0.8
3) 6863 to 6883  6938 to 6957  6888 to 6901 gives 0.7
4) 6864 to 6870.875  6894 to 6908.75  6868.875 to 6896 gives 0.7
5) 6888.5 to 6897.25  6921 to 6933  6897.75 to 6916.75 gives -0.1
